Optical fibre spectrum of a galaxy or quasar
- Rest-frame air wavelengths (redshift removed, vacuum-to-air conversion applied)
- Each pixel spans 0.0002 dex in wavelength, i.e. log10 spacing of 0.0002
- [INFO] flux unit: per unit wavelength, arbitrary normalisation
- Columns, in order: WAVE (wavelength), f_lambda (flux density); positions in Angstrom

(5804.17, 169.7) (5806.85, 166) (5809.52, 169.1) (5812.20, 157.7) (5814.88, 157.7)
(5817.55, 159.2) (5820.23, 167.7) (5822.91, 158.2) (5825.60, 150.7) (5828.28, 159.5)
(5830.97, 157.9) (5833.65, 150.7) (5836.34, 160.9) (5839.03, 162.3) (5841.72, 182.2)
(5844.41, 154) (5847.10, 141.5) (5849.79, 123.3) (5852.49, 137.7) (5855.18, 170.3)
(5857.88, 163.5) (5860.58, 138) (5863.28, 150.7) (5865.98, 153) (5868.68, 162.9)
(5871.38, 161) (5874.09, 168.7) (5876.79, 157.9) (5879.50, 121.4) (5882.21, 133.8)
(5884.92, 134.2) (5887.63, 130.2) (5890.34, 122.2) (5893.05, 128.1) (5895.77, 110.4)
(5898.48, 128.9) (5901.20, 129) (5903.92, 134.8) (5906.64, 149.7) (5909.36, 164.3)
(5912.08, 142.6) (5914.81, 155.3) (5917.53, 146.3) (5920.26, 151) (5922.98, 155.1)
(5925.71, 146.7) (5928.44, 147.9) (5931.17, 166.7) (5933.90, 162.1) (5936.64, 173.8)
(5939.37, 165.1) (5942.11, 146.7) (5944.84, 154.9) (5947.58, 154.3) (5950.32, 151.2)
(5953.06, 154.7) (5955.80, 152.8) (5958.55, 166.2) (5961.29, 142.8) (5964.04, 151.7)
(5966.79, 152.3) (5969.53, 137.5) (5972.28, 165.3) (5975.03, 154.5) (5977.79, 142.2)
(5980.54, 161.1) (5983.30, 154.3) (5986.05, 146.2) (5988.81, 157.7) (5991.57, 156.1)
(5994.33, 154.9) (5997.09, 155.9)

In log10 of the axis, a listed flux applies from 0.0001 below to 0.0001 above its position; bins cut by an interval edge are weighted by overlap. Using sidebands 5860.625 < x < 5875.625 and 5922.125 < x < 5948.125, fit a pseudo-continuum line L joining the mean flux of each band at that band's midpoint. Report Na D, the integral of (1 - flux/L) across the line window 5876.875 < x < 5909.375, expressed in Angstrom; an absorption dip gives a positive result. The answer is 5.3 Angstrom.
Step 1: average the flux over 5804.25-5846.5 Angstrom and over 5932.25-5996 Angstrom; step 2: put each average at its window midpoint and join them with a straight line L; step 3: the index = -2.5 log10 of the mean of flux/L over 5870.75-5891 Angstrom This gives 0.13 mag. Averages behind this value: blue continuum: 161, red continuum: 155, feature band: 141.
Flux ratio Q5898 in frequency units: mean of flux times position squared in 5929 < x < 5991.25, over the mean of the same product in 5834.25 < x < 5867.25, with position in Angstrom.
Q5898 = 1.05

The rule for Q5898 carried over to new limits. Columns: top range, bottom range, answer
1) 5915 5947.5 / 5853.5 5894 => 1.09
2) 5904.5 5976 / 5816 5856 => 1.03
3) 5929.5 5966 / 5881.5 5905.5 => 1.25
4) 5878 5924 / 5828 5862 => 0.91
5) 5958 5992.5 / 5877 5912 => 1.17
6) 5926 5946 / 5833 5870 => 1.06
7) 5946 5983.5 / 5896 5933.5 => 1.06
